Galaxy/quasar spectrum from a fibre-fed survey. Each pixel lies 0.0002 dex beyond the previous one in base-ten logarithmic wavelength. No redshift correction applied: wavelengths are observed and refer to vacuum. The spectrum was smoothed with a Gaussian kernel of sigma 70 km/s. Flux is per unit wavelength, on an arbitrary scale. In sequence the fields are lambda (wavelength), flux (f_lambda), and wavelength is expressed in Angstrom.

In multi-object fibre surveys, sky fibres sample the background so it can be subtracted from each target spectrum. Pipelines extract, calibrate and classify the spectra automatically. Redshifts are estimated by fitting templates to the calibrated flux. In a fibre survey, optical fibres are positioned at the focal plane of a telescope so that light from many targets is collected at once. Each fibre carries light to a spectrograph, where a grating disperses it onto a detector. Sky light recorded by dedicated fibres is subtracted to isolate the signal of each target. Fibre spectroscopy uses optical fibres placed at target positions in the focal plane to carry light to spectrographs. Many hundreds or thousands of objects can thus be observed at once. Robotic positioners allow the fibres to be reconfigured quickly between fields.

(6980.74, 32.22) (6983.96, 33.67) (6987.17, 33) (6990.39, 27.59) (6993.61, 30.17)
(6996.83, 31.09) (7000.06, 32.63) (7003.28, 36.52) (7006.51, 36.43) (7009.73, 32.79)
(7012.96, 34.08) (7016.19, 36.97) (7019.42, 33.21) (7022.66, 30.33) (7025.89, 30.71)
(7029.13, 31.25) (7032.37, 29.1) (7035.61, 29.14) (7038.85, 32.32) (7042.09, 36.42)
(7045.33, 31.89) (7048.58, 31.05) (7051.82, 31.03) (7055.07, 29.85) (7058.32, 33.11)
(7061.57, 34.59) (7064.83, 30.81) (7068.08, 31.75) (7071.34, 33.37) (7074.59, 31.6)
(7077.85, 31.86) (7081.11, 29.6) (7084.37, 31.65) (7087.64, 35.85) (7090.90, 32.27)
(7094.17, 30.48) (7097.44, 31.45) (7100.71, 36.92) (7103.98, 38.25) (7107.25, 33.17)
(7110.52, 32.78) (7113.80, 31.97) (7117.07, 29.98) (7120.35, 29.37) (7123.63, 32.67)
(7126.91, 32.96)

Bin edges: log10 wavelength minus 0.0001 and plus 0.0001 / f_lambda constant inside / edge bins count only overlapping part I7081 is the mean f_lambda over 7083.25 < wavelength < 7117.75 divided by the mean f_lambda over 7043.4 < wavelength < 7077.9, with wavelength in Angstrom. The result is 1.0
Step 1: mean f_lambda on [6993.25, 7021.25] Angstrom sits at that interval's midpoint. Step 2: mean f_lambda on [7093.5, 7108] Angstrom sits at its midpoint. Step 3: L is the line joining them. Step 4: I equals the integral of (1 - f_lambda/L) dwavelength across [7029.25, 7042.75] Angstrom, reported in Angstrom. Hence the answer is 1.06 Angstrom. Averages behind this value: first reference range 33.9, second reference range 34.3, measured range 31.4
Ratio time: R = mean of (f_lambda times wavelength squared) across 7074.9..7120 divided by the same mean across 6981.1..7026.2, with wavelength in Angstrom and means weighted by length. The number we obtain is 1.02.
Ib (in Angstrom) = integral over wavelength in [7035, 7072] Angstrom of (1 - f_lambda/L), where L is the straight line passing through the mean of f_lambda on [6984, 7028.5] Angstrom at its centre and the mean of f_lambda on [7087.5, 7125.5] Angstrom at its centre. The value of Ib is 0.7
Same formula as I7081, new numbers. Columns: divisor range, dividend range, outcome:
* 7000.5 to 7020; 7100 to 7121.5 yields 0.95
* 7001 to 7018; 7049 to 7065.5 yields 0.90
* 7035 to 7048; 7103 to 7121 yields 1.00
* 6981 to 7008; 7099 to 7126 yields 1.02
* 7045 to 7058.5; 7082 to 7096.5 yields 1.04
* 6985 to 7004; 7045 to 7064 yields 1.01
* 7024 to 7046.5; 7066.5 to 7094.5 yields 1.02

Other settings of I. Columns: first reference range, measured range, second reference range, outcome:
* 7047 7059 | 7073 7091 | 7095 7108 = 0.65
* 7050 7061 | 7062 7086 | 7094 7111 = 0.72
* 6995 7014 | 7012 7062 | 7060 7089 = 1.56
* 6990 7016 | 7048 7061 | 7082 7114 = 0.69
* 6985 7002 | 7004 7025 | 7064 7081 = -1.81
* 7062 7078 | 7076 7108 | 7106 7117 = -0.96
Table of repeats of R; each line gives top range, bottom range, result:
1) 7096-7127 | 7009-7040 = 1.06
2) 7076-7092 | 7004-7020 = 0.94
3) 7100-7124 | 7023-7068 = 1.06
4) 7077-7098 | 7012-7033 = 1.01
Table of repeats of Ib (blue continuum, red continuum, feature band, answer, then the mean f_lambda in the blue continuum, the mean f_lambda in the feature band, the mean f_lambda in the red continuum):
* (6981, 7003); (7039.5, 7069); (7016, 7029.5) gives -0.1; 31.7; 32.1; 32.3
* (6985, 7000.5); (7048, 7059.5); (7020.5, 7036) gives 0.4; 30.9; 30.3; 31.2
